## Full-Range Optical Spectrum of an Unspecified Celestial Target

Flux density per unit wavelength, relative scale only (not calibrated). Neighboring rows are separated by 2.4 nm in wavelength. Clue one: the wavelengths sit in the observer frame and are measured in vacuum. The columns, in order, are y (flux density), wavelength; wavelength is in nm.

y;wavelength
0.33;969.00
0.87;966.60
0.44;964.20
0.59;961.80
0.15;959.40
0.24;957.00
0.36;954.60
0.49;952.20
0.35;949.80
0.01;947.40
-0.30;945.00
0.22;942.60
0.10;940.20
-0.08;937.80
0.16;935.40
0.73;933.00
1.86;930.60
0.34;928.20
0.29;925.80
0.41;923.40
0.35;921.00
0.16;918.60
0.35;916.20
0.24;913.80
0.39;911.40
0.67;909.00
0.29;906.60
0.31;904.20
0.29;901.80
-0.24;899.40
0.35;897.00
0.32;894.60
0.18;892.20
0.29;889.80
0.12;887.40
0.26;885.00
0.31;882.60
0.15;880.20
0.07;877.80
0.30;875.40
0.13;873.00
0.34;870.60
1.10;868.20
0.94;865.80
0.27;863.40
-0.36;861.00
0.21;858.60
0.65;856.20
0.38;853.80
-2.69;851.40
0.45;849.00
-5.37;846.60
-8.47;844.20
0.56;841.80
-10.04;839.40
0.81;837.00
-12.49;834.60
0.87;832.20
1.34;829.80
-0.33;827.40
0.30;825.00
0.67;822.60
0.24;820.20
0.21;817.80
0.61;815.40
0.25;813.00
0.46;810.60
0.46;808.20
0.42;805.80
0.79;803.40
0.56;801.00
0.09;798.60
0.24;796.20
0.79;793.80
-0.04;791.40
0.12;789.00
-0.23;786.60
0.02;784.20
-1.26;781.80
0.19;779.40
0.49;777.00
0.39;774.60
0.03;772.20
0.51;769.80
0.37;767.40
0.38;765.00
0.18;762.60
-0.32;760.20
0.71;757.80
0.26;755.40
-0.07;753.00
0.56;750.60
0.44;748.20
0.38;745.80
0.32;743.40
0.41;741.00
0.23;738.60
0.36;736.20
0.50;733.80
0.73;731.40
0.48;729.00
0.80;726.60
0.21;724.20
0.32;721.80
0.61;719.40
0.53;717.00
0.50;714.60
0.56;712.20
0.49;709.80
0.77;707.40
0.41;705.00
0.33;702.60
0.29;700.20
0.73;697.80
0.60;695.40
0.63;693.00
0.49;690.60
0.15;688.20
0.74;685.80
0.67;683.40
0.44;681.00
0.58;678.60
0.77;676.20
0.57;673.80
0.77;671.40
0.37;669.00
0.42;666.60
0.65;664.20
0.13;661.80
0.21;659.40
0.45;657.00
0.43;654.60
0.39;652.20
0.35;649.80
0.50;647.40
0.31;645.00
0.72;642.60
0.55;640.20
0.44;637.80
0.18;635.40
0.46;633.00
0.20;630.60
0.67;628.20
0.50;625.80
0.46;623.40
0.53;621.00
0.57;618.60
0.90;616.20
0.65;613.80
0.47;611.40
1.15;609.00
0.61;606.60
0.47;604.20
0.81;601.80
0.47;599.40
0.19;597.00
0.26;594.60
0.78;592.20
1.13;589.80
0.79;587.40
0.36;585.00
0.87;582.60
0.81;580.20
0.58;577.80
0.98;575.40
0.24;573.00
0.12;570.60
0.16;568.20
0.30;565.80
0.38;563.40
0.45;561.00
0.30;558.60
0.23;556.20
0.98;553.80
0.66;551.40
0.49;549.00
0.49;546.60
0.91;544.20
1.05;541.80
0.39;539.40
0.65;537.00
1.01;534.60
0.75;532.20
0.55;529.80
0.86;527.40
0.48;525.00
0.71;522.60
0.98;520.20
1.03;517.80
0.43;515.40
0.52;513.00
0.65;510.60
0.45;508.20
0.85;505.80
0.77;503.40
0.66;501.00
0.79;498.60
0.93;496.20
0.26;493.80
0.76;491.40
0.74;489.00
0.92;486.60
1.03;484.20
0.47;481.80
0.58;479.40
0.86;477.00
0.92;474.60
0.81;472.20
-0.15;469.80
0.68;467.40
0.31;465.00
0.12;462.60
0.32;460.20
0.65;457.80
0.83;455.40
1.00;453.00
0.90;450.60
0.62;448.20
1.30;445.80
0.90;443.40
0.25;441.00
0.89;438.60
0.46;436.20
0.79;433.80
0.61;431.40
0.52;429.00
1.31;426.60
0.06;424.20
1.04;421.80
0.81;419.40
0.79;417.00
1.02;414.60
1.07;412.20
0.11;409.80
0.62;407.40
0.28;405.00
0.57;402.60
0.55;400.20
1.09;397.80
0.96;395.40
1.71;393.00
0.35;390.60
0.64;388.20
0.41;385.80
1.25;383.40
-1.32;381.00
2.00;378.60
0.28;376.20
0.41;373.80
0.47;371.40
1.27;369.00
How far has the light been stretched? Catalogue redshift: 0.73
